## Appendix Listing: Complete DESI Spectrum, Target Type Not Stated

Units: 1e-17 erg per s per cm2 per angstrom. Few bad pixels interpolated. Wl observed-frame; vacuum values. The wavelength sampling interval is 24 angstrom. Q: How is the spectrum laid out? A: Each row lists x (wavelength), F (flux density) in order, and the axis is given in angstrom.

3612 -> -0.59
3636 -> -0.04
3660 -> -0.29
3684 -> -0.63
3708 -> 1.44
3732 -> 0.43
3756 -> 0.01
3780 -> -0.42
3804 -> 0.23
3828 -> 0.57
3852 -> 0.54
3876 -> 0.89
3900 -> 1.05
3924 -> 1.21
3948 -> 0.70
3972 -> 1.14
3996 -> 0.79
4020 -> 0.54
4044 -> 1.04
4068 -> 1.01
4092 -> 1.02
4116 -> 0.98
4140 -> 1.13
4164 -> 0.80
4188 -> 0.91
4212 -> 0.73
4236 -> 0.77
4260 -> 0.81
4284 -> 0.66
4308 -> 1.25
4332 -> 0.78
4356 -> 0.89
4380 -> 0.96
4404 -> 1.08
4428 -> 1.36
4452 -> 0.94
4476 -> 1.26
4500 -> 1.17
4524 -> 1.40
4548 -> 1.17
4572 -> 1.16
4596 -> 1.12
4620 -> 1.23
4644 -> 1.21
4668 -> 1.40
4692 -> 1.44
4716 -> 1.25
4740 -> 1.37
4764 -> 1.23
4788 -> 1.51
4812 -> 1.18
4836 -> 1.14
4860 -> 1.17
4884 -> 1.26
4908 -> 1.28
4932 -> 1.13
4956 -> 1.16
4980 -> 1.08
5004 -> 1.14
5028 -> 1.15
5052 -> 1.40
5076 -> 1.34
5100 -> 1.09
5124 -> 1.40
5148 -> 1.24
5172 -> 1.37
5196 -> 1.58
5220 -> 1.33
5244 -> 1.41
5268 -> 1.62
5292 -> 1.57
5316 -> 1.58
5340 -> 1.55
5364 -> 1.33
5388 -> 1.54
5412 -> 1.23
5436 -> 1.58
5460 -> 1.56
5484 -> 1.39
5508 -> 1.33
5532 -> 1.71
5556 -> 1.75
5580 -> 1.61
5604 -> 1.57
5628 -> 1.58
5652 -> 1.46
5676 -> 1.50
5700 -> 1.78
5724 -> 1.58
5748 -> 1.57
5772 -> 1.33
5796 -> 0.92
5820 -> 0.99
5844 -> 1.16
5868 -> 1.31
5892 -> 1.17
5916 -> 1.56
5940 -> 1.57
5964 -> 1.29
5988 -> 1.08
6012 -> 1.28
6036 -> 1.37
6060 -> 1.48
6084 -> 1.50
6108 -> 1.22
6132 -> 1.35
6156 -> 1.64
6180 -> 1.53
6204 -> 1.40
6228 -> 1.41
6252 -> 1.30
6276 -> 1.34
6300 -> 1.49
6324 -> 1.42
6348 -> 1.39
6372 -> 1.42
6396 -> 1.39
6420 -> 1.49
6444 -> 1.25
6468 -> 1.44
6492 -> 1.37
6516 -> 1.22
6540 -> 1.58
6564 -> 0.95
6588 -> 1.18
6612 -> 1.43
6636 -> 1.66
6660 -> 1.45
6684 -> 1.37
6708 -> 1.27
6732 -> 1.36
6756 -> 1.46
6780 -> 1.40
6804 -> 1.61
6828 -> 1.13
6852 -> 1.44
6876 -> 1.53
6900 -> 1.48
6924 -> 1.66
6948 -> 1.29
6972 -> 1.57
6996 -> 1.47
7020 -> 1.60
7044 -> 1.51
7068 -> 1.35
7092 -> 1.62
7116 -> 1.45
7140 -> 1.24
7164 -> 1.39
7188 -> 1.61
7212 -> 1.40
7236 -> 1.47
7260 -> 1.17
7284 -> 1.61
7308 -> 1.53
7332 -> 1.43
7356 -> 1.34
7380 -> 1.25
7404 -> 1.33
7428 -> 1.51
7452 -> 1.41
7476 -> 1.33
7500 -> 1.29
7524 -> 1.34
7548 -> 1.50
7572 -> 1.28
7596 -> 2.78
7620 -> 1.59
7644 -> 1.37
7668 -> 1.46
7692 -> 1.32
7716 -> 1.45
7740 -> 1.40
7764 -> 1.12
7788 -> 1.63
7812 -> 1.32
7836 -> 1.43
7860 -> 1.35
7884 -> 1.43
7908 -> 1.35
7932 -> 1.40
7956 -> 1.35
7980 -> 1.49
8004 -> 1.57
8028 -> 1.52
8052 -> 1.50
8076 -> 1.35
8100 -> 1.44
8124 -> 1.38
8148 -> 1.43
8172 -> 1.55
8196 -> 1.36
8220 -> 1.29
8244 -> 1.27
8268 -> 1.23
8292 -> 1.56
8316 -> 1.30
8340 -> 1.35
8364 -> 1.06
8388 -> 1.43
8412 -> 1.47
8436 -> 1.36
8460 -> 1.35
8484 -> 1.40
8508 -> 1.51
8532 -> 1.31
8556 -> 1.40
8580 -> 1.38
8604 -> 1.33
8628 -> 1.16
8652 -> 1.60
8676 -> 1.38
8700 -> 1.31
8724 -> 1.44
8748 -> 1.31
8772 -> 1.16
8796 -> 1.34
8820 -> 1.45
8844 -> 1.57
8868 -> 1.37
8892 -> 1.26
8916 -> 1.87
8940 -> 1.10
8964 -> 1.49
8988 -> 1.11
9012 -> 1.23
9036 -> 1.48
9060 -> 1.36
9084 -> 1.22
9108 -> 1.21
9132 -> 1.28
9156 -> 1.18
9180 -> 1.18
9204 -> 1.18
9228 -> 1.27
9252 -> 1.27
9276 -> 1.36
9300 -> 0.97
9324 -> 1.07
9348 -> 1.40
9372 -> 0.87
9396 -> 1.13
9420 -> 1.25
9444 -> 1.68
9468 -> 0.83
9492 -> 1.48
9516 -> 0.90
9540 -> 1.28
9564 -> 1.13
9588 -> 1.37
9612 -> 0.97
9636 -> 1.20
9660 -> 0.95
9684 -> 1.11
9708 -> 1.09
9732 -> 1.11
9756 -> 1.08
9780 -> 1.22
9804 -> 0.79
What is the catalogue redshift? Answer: 0.158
